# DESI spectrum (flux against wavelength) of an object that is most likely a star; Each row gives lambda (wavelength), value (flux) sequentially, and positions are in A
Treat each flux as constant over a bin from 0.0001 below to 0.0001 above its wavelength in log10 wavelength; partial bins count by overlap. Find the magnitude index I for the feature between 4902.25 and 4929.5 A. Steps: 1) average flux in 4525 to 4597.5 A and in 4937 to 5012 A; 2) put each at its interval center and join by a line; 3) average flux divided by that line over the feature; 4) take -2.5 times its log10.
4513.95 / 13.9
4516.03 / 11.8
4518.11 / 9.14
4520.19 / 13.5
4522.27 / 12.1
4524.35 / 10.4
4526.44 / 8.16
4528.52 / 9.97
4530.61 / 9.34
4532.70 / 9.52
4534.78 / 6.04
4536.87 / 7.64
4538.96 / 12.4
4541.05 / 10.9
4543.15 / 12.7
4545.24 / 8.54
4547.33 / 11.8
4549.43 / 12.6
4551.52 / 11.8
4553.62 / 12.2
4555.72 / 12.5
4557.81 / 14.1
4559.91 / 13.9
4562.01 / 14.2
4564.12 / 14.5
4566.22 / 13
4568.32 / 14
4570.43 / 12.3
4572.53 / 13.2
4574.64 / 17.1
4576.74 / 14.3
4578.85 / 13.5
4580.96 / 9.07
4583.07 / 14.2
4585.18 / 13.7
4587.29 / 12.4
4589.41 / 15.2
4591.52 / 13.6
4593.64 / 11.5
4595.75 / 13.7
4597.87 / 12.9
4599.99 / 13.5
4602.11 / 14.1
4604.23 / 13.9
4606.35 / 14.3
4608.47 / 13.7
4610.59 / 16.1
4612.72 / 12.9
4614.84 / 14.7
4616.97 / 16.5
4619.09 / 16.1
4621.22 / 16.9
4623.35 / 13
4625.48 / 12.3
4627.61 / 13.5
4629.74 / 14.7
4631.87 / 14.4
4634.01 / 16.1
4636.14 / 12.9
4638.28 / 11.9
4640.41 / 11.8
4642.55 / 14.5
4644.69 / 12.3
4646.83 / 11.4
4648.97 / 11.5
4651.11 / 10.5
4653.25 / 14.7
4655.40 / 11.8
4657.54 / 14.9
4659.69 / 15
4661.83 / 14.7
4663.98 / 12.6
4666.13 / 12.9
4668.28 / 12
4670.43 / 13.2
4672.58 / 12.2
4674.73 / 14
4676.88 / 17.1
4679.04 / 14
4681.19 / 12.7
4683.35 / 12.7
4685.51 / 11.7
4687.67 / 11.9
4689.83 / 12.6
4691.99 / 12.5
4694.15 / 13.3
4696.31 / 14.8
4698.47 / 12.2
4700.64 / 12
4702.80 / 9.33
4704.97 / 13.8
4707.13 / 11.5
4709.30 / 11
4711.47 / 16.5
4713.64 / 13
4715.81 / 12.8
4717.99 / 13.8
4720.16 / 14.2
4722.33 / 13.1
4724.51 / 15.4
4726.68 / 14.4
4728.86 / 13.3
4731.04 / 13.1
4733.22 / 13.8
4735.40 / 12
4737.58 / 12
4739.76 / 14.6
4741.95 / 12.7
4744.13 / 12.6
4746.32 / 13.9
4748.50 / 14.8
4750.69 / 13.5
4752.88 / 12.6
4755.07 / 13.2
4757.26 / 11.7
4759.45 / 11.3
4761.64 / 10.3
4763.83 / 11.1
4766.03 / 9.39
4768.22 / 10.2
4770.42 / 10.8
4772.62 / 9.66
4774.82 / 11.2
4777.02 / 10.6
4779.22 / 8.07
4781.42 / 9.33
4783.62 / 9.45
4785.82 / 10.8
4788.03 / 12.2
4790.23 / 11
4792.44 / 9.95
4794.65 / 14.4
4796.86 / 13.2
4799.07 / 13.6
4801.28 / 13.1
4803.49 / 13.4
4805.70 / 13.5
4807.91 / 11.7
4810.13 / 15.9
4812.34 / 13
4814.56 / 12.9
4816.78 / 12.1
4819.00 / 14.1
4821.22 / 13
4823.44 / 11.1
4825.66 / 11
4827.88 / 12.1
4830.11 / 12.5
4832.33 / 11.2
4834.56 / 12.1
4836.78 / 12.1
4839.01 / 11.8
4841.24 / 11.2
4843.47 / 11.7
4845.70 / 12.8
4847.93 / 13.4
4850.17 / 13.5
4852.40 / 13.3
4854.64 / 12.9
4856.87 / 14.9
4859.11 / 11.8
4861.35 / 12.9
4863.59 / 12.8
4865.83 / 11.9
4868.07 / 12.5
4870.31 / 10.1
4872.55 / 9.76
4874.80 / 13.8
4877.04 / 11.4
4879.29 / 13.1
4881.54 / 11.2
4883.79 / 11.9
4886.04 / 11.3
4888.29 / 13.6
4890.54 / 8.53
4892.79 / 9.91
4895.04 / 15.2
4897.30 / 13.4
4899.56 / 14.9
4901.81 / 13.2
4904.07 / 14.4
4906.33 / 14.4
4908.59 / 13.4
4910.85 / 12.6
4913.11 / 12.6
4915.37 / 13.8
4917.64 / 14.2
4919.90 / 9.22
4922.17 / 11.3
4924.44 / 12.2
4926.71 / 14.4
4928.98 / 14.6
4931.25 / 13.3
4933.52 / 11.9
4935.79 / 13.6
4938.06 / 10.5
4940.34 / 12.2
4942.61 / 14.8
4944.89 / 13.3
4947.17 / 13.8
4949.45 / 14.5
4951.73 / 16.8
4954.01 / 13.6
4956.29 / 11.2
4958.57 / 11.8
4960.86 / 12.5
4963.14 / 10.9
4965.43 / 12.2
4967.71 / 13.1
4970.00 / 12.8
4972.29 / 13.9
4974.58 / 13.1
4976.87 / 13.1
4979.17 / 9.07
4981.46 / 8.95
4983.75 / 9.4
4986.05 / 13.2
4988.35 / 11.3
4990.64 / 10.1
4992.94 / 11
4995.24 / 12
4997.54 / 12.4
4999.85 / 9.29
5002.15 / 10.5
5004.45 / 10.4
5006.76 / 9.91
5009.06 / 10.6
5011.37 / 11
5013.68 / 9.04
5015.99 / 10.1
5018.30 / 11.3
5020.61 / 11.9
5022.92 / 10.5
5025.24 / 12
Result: -0.096 mag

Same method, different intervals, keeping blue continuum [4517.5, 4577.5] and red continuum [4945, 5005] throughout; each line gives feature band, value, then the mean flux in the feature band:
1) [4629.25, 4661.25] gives -0.119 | 13.2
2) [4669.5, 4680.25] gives -0.188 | 14.1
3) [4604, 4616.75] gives -0.216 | 14.4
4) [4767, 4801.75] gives 0.081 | 11.1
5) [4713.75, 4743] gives -0.135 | 13.5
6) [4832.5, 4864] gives -0.060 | 12.6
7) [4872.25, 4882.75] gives -0.005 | 12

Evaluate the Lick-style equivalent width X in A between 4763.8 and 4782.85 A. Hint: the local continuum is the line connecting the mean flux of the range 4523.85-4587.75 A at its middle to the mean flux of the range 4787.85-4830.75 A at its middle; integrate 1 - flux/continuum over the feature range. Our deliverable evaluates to 4.0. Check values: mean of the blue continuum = 12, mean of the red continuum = 12.7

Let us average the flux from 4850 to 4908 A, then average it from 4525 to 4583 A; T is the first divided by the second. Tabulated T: 1.06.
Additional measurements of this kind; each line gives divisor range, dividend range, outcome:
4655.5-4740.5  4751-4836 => 0.89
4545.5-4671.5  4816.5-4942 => 0.93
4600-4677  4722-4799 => 0.88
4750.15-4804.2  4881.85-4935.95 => 1.13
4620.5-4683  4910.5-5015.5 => 0.90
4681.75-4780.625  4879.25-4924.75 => 1.01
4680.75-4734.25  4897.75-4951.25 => 1.02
